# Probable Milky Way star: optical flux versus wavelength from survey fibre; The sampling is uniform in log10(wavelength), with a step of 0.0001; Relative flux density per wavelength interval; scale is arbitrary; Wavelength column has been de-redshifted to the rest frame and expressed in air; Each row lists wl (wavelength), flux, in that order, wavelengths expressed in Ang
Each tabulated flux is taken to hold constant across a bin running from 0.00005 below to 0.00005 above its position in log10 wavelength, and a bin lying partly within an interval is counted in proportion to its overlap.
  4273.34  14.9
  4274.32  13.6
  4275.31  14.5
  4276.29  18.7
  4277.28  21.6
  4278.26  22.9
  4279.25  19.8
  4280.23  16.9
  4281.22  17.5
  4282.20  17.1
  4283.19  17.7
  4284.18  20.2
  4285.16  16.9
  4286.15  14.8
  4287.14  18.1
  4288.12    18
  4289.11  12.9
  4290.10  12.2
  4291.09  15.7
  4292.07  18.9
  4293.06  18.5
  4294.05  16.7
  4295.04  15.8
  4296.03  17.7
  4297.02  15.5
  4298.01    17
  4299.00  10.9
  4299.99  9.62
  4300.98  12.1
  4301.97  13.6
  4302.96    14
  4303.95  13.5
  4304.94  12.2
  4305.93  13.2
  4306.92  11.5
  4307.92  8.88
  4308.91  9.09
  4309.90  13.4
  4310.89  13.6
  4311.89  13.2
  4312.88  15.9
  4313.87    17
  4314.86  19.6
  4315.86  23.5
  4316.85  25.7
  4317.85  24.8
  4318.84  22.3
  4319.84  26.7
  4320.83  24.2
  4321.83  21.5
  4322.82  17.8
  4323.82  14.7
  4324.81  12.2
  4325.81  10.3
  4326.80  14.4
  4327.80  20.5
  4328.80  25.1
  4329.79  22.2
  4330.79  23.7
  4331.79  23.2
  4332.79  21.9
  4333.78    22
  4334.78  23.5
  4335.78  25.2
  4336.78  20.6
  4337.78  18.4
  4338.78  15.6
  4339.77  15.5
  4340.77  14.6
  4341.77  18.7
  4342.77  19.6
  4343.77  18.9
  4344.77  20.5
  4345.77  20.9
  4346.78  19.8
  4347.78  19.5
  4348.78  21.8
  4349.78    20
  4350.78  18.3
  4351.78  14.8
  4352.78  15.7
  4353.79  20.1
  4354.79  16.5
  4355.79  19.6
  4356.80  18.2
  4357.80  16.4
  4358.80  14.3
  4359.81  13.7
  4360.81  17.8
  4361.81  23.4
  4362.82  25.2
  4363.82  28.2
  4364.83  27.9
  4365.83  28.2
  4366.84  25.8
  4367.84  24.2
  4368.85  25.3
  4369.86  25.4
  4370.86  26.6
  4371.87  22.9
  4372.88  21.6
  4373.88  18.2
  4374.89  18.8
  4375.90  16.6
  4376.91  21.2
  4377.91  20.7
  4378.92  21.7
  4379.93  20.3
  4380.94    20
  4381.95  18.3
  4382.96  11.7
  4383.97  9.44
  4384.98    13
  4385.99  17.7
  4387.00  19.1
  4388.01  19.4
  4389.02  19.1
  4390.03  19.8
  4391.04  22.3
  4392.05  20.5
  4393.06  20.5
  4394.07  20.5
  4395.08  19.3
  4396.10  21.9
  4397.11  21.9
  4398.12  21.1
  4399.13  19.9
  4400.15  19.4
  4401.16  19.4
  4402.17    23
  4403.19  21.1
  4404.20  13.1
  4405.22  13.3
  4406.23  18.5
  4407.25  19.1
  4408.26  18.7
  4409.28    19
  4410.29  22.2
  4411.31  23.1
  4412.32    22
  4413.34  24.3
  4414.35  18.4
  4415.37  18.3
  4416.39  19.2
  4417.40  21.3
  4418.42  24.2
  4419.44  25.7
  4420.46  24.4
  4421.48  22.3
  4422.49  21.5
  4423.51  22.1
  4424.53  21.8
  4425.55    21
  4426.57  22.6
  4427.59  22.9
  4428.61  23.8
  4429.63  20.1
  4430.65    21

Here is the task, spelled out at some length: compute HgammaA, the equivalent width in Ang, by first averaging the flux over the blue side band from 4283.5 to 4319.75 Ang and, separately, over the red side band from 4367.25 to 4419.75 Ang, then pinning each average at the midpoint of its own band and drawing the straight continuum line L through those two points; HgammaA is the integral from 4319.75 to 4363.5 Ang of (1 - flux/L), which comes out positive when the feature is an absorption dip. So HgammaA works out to -3.91 Ang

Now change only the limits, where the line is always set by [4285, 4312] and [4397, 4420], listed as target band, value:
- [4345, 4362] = -1.0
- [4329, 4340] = -3.5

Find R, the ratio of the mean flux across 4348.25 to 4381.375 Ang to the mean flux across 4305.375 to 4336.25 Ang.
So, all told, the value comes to 1.1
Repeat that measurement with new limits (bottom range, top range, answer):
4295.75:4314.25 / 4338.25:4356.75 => 1.39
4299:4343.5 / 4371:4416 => 1.10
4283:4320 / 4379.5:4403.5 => 1.20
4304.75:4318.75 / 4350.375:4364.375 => 1.17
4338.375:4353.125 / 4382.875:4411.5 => 1.03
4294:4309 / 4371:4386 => 1.39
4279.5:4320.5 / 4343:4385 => 1.24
